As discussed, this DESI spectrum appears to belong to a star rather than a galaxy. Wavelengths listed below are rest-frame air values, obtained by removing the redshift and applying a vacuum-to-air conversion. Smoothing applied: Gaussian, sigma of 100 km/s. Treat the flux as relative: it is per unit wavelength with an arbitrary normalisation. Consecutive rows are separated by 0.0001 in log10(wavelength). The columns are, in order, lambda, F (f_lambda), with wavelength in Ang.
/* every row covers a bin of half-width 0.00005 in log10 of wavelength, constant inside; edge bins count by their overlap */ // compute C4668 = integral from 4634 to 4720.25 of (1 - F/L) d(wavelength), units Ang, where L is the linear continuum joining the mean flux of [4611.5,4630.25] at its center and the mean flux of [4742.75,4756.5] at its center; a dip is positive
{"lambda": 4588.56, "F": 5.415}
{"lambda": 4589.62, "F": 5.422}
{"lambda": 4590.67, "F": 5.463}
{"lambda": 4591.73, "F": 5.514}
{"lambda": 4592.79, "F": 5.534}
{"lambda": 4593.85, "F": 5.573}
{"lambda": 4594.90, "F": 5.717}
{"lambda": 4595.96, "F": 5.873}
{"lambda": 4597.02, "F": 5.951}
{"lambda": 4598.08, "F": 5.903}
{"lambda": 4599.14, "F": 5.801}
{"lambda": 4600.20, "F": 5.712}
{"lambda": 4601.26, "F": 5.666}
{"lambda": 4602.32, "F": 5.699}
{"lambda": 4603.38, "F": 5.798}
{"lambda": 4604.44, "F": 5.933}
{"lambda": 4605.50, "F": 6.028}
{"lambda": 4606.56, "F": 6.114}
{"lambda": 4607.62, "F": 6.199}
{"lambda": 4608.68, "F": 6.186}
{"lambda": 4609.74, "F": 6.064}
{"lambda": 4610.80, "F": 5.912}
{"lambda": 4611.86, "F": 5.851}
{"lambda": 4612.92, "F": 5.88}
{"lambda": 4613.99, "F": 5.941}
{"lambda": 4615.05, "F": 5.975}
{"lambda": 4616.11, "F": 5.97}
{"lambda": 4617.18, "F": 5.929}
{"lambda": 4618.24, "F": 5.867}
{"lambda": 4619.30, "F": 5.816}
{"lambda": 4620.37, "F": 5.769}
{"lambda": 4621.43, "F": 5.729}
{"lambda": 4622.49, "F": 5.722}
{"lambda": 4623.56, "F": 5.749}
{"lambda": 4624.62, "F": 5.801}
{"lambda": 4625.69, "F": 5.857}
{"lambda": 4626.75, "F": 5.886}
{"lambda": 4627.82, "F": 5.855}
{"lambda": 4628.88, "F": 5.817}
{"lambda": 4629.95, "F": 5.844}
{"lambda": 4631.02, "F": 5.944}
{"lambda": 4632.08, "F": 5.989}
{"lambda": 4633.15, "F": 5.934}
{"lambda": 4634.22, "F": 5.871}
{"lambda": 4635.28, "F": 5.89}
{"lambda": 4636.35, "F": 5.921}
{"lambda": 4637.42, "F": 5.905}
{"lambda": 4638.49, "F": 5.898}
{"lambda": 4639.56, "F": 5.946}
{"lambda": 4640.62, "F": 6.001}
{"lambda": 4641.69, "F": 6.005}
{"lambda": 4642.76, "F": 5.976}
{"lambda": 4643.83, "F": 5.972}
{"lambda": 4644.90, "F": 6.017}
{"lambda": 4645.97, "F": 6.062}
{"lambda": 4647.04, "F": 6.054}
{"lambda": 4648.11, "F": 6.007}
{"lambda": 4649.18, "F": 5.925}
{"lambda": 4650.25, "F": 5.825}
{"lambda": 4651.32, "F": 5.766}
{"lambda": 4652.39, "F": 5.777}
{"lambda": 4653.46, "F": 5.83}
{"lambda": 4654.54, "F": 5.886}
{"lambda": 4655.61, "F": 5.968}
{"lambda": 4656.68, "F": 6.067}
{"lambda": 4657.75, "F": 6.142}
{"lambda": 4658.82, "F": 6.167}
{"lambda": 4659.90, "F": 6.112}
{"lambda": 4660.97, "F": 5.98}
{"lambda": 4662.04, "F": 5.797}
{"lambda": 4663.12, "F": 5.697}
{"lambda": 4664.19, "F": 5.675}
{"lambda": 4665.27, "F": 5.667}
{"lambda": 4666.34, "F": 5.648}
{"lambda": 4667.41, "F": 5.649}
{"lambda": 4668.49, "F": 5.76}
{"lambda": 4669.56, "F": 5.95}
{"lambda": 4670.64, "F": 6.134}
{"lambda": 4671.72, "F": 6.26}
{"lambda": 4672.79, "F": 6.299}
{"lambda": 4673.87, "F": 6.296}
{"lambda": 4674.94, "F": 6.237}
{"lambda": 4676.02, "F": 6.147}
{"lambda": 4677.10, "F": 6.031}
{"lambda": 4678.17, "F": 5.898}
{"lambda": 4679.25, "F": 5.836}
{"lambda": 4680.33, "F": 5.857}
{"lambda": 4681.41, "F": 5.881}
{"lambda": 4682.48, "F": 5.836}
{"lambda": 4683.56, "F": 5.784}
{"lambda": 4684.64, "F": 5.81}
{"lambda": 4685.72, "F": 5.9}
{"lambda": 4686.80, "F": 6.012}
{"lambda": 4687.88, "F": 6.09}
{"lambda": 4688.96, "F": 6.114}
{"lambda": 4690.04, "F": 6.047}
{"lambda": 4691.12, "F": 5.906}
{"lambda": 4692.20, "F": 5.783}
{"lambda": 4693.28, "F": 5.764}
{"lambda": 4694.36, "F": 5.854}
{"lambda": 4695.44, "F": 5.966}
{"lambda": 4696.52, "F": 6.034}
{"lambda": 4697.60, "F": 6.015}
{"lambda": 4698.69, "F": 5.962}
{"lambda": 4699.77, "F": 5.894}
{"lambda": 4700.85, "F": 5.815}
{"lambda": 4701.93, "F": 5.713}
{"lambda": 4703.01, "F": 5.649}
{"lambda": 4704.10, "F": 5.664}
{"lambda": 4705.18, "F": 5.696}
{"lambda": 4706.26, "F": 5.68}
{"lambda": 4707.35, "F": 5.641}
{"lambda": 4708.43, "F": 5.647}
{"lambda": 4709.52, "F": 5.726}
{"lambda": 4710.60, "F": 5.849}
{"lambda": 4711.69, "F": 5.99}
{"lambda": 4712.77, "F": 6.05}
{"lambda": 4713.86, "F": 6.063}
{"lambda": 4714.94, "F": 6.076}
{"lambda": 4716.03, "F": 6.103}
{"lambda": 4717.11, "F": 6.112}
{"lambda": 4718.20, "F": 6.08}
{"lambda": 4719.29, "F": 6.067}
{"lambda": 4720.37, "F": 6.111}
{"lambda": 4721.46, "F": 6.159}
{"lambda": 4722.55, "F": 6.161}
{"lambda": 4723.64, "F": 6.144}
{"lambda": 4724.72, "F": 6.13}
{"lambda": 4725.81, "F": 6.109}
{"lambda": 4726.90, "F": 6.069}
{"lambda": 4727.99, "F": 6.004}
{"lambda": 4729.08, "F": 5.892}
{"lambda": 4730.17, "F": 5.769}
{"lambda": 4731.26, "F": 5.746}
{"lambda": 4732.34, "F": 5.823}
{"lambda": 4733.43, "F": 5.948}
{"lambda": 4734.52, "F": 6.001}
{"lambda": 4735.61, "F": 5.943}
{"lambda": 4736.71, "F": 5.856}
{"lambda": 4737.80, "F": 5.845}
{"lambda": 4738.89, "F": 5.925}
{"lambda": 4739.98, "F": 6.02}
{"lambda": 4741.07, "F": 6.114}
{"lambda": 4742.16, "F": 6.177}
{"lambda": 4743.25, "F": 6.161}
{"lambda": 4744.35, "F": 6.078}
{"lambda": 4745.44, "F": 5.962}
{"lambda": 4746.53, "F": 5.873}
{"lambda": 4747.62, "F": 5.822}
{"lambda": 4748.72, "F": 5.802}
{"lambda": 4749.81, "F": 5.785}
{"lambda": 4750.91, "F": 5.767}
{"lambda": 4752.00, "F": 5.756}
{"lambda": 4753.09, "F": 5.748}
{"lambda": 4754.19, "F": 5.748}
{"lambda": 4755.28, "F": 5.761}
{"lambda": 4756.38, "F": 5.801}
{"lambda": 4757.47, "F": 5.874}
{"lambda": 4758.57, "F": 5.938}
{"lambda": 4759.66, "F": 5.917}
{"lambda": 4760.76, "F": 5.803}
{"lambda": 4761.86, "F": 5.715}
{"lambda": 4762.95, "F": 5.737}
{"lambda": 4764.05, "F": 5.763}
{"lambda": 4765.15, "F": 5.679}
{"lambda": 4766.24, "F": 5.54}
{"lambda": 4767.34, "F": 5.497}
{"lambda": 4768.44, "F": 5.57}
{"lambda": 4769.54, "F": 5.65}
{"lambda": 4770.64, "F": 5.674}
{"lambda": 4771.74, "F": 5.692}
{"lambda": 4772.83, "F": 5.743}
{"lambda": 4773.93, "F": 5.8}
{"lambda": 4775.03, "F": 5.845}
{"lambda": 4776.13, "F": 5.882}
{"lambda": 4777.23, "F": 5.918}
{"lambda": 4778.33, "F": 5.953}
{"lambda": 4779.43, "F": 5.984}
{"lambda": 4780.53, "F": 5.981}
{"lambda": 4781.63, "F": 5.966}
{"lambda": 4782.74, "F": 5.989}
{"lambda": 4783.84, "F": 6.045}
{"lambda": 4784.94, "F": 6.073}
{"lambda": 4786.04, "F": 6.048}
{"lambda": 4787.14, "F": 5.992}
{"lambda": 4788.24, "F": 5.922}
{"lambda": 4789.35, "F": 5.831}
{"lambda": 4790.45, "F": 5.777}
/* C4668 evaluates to -1.2 Ang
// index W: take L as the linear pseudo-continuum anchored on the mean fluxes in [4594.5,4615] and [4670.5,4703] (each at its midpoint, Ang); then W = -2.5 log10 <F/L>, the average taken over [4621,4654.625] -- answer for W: 0.007 mag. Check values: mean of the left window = 5.91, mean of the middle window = 5.9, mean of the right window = 5.97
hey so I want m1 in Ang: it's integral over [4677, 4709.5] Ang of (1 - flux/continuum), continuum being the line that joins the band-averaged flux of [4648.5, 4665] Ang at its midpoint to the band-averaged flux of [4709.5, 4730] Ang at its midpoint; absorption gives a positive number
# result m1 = 0.7 Ang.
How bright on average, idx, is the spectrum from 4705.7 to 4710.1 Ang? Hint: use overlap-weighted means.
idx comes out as 5.68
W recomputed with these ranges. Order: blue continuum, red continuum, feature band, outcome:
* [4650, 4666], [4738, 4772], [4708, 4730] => -0.03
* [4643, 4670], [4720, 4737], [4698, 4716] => 0.02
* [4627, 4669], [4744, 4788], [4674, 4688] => -0.01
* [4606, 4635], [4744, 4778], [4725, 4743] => -0.03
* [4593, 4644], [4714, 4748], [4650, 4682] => 0.00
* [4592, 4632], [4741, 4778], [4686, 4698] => -0.02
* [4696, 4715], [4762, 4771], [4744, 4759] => -0.03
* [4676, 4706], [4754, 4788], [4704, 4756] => -0.01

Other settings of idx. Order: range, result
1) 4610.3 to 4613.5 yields 5.87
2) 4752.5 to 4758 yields 5.79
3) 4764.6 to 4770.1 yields 5.59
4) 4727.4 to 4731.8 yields 5.86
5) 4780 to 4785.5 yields 6.01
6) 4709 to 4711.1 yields 5.8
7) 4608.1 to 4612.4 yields 6.02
